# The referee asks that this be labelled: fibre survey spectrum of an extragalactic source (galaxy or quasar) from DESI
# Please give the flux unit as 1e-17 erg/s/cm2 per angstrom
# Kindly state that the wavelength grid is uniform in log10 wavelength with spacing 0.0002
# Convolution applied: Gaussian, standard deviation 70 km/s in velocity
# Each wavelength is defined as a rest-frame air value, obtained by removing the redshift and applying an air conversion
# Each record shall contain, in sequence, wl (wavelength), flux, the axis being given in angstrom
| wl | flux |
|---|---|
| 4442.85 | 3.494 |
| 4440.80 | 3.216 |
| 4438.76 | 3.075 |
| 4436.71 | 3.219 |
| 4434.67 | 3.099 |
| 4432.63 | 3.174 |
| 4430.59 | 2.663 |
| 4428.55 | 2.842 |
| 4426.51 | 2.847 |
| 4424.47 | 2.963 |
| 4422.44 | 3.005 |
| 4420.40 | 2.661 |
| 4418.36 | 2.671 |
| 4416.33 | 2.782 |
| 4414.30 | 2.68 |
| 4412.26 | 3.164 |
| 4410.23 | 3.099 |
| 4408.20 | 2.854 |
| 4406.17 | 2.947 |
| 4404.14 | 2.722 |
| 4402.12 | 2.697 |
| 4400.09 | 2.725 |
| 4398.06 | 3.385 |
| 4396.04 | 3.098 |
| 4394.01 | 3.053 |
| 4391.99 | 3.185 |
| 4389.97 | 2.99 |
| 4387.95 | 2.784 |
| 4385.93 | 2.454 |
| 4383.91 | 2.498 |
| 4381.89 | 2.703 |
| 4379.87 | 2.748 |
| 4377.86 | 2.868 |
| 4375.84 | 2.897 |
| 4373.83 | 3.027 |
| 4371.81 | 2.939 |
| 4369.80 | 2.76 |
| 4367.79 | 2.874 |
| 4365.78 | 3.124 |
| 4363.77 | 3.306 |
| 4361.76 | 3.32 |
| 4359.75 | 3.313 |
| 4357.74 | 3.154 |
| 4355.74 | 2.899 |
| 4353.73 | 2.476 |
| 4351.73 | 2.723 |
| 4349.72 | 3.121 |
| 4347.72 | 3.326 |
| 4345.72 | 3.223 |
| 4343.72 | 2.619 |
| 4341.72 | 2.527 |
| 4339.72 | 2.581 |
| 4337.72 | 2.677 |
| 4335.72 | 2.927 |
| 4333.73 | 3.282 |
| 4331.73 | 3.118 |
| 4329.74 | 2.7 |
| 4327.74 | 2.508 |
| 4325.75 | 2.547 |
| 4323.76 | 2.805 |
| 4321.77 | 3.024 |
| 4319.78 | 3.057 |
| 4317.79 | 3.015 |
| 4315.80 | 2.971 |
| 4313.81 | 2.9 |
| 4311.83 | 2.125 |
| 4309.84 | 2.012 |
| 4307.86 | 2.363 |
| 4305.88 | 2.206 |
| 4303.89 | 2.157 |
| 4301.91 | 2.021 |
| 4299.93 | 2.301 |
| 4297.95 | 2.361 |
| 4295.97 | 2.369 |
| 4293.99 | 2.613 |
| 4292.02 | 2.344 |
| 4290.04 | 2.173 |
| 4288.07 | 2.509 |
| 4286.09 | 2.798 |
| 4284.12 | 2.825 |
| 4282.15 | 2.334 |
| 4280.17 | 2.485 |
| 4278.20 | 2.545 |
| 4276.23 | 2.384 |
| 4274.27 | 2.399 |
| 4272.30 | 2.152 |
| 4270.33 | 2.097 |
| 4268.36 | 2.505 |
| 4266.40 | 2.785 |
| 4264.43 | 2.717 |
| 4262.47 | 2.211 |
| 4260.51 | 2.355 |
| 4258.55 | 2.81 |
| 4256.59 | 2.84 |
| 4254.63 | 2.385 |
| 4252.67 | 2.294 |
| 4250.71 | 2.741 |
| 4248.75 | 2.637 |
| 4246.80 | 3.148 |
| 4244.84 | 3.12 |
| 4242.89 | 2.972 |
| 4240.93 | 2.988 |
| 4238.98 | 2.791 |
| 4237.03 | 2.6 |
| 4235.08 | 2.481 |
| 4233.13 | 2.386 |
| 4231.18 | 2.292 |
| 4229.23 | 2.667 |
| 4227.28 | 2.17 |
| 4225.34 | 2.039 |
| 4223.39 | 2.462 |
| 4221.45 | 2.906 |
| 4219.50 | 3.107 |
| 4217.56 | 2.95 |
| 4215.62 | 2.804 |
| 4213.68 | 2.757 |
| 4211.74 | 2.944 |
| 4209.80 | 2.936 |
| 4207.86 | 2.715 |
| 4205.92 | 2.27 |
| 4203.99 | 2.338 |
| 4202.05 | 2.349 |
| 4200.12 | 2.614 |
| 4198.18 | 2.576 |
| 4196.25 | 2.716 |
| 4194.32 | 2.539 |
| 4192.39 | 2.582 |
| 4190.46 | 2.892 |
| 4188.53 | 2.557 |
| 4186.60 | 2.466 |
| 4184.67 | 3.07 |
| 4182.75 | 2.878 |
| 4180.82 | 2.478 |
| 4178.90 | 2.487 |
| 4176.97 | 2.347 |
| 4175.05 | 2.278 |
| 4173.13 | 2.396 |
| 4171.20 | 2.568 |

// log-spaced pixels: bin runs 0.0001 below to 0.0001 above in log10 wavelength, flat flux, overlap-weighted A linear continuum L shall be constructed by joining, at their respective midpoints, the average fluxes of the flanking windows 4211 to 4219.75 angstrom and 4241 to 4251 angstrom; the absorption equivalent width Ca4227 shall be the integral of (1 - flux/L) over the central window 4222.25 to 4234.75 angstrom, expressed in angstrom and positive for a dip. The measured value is 2.42 angstrom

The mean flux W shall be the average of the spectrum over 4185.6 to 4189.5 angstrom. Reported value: 2.51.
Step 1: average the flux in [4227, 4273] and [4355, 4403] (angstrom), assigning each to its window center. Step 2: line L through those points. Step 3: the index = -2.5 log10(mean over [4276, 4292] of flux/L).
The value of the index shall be 0.08 mag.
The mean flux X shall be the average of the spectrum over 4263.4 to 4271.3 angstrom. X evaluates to 2.52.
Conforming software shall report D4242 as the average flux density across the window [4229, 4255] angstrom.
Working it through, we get 2.69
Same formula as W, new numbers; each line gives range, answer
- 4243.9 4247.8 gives 3.13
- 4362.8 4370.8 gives 3.02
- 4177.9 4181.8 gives 2.48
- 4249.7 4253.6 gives 2.52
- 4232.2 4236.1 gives 2.44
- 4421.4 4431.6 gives 2.86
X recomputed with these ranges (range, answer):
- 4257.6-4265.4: 2.52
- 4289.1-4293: 2.26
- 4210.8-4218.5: 2.86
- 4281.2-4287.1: 2.65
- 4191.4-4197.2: 2.61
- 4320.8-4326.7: 2.79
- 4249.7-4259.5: 2.61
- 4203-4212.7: 2.64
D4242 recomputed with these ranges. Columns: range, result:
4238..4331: 2.56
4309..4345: 2.75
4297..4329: 2.53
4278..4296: 2.5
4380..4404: 2.86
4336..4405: 2.91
